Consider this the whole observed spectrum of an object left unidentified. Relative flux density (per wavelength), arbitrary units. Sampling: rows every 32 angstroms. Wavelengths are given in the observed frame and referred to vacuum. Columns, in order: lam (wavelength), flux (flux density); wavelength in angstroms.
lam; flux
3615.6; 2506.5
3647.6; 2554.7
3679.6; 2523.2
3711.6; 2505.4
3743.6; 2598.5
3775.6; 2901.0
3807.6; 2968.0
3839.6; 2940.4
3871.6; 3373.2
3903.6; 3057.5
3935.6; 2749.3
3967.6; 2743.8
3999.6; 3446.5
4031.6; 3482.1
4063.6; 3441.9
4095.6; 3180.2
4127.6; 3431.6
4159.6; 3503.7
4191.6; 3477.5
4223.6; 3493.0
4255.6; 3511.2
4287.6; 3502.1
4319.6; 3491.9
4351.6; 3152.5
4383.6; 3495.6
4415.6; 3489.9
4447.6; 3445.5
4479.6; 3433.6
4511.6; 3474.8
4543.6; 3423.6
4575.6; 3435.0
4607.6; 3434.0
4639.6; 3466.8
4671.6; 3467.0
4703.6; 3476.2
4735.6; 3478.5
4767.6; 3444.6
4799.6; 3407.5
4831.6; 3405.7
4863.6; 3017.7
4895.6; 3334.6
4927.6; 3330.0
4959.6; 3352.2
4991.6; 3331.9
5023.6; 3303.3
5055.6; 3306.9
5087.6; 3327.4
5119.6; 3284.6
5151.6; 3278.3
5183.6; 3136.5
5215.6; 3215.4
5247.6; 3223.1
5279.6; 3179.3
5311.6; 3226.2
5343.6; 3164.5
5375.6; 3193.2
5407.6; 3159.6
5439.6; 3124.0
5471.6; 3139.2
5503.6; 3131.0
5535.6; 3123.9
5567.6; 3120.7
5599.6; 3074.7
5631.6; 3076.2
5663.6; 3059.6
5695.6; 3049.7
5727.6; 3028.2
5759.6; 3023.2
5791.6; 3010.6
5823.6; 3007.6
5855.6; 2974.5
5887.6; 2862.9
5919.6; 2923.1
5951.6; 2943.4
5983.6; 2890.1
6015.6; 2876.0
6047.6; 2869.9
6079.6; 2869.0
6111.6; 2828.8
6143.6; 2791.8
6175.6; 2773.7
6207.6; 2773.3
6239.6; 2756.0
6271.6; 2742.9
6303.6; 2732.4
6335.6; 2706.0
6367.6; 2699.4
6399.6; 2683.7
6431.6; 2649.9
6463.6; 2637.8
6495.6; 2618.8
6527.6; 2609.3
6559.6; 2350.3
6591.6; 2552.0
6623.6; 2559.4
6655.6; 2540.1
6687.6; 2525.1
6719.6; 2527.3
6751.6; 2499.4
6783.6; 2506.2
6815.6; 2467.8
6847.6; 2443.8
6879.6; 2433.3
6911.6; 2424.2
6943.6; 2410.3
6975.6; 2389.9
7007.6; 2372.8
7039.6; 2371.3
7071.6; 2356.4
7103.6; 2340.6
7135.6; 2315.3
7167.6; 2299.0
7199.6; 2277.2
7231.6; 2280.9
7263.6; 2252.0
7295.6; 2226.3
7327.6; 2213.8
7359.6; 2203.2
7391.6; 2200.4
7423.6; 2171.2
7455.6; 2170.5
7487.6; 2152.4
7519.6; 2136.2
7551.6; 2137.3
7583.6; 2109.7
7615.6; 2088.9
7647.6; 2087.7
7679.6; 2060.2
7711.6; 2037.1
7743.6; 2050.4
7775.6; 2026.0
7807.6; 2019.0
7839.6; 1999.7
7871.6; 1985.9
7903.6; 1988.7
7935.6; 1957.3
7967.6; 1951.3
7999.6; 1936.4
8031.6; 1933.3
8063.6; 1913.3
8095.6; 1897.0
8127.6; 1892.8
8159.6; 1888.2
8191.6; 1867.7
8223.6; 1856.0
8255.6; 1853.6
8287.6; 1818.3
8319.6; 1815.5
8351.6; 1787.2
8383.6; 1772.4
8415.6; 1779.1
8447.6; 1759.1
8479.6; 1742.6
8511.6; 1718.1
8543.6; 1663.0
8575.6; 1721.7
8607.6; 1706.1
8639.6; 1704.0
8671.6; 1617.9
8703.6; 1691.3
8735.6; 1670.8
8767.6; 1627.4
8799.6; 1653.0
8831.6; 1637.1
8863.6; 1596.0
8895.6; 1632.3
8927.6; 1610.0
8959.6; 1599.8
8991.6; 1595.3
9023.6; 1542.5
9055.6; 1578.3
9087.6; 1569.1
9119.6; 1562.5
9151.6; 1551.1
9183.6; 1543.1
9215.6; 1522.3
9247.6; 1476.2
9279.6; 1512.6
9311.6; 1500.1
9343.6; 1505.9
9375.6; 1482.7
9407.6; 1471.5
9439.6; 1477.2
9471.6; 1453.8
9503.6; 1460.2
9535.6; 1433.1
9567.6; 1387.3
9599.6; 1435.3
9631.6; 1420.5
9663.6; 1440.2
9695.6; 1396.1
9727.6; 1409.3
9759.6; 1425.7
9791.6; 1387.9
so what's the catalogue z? 0.001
